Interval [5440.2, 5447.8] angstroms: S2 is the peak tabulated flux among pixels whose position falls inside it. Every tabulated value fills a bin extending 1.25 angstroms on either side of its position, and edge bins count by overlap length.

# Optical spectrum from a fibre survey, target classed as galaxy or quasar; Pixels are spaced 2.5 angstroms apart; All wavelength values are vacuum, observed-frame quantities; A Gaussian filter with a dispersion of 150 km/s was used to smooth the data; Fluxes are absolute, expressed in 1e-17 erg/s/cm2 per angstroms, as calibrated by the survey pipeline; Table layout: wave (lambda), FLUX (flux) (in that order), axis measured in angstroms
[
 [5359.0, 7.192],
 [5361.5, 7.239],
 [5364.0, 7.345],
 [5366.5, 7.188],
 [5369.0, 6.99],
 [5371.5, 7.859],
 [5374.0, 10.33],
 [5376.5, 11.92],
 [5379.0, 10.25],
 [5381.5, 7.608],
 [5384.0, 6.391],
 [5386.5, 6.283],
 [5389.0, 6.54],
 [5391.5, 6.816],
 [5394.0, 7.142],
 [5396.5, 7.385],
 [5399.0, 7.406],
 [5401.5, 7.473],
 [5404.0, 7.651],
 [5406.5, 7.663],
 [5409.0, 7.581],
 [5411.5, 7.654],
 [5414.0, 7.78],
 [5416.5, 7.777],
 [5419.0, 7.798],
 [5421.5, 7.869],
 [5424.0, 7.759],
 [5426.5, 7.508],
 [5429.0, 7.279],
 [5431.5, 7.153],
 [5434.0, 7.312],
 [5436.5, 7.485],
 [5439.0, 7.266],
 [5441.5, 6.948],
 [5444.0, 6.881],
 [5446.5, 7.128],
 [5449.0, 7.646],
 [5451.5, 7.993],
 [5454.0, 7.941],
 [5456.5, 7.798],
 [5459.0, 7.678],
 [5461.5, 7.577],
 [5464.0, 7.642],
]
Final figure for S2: 7.128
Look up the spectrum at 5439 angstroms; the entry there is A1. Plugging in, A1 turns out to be 7.266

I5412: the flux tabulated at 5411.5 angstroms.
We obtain 7.654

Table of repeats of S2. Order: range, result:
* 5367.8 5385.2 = 11.92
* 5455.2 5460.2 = 7.798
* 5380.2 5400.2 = 7.608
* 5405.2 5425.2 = 7.869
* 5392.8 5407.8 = 7.663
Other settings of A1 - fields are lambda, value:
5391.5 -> 6.816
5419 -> 7.798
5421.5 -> 7.869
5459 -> 7.678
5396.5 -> 7.385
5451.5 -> 7.993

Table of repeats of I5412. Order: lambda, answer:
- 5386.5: 6.283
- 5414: 7.78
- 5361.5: 7.239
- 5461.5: 7.577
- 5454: 7.941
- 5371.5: 7.859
